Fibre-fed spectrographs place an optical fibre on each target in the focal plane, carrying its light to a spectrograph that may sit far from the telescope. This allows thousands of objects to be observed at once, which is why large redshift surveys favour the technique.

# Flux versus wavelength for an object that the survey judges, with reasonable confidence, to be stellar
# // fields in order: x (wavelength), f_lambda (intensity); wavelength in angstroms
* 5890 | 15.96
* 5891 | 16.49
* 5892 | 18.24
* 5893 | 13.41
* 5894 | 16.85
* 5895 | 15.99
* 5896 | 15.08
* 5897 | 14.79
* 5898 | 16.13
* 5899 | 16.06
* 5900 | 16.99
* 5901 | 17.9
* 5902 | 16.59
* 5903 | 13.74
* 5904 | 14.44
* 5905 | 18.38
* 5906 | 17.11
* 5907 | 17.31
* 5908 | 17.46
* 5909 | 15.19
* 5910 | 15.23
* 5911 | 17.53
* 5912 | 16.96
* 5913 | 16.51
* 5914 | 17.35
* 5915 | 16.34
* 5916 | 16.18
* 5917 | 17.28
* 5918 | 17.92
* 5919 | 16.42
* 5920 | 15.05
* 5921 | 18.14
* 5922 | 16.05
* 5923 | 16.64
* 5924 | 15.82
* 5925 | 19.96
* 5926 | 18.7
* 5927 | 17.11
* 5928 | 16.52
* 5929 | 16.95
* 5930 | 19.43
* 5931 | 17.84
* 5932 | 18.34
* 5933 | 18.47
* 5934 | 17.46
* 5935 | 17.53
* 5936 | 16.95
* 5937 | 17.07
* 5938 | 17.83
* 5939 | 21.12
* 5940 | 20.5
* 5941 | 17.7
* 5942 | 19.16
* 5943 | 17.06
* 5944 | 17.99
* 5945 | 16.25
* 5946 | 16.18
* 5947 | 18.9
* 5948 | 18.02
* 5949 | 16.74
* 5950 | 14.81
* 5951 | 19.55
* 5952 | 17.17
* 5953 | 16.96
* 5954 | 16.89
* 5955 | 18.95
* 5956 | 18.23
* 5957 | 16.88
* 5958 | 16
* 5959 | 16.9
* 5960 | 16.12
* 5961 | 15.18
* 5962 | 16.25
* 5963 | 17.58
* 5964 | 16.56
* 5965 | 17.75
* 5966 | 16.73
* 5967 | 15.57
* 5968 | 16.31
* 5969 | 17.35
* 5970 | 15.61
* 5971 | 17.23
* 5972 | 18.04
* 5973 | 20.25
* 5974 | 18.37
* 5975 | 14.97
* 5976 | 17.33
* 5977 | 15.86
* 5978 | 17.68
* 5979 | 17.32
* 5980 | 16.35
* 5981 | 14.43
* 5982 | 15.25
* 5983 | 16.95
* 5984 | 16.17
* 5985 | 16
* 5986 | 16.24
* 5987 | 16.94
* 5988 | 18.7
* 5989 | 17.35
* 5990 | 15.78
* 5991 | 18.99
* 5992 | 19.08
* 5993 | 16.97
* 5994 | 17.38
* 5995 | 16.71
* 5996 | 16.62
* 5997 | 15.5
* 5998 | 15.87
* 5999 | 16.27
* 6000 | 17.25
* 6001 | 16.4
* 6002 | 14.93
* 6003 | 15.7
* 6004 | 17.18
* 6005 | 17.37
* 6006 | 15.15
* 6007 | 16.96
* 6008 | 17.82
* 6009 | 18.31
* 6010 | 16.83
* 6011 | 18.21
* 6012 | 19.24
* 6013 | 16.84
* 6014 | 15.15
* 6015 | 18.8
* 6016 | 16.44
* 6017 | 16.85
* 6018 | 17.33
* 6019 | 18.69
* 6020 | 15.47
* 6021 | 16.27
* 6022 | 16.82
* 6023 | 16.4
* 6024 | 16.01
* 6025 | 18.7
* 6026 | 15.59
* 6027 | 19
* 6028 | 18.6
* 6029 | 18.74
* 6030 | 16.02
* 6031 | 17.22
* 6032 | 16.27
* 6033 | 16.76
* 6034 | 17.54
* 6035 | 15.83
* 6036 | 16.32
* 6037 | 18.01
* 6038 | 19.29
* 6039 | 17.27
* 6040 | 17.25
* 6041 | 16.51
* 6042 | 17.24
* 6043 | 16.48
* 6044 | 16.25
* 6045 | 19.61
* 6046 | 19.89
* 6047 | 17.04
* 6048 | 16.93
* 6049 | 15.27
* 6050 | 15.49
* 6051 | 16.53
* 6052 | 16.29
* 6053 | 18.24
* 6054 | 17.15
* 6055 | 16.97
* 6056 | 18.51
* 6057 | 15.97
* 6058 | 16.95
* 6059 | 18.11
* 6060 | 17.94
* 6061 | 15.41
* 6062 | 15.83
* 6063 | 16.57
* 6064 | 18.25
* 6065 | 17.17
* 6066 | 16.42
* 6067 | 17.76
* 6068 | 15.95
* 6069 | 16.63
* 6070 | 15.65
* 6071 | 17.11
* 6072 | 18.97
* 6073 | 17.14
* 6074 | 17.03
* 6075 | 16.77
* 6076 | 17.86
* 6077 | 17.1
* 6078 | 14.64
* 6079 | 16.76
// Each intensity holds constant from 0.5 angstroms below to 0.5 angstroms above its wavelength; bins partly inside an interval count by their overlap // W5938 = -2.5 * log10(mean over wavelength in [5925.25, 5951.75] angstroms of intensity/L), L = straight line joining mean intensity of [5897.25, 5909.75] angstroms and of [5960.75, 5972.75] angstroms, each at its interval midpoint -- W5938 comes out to -0.08 mag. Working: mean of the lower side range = 16.4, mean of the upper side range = 16.8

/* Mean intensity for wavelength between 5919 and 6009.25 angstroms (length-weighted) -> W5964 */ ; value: 17.1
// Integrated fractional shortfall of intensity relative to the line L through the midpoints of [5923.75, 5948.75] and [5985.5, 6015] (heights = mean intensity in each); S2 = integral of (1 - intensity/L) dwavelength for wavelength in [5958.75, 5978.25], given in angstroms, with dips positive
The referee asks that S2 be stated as 0.7 angstroms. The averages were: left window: 18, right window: 17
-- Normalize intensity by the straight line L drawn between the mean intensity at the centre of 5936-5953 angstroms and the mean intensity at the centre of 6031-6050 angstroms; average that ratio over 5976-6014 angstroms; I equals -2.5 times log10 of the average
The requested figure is 0.042 mag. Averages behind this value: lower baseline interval 17.8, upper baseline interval 17.2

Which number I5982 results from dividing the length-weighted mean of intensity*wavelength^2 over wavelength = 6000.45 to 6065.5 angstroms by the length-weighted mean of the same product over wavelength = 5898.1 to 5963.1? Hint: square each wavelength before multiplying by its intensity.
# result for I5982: 1.03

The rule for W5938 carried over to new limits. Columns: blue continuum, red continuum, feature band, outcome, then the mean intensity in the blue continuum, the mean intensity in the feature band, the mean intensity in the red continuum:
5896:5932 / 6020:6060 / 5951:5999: 0.004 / 16.8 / 16.9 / 17.2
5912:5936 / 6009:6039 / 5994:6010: 0.043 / 17.3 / 16.6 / 17.2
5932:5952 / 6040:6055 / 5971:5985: 0.048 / 17.9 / 16.8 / 17.1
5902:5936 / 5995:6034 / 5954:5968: 0.011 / 17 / 16.8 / 16.9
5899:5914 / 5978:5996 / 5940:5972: -0.024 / 16.5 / 17.1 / 16.9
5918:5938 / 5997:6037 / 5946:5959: -0.004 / 17.4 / 17.4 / 16.9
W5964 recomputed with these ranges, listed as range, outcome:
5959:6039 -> 16.9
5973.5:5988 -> 16.5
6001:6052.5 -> 17.1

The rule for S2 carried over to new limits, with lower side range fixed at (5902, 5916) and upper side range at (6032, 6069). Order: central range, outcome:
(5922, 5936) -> -0.97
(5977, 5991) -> 0.13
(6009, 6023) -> -0.21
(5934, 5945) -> -1.06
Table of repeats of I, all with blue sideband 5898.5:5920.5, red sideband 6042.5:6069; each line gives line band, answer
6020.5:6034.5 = -0.01 mag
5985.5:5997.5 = -0.02 mag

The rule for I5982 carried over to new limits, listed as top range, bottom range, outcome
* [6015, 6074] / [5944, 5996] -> 1.03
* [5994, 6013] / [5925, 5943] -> 0.95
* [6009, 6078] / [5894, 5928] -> 1.08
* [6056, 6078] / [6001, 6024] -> 1.02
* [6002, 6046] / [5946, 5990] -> 1.03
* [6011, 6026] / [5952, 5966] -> 1.03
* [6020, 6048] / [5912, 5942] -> 1.02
